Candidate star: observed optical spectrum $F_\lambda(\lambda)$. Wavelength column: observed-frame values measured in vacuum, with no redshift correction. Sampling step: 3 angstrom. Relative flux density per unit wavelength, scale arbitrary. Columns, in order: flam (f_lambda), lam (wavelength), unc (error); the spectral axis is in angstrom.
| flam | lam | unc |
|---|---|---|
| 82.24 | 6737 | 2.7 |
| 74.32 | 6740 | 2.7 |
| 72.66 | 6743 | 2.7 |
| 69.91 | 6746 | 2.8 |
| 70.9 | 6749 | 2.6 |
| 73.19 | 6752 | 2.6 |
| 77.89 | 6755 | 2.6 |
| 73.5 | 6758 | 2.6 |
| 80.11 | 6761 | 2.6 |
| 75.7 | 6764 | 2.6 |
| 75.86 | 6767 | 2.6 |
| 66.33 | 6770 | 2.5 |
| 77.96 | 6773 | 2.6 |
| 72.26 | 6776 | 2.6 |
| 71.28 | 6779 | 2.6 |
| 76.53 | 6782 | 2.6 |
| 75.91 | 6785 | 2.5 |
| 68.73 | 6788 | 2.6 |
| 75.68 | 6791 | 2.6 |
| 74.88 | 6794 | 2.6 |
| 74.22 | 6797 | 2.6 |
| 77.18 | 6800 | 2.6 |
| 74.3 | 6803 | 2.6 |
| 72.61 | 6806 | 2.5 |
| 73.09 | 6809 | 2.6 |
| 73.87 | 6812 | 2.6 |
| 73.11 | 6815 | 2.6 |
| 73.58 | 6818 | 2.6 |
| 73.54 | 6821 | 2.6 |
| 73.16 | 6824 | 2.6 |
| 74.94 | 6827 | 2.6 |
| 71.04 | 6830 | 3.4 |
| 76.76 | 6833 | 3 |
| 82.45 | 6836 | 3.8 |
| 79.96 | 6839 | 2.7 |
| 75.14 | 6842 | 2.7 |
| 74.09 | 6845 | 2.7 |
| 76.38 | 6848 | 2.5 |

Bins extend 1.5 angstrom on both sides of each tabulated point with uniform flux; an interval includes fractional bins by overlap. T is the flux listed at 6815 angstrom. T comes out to 73.11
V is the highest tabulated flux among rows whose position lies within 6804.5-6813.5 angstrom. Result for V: 73.87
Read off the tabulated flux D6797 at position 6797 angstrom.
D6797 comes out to 74.22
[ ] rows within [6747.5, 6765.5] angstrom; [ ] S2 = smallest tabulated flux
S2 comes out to 70.9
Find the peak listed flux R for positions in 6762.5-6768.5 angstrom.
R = 75.86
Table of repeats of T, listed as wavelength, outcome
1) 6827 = 74.94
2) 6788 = 68.73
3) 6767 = 75.86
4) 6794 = 74.88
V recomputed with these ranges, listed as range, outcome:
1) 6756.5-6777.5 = 80.11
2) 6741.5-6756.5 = 77.89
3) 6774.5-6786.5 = 76.53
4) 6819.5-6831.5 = 74.94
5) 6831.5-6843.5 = 82.45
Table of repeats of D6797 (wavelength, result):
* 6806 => 72.61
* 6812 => 73.87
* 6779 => 71.28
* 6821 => 73.54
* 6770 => 66.33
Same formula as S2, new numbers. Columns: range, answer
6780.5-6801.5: 68.73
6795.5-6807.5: 72.61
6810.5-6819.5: 73.11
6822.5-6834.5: 71.04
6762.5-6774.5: 66.33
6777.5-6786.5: 71.28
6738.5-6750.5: 69.91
